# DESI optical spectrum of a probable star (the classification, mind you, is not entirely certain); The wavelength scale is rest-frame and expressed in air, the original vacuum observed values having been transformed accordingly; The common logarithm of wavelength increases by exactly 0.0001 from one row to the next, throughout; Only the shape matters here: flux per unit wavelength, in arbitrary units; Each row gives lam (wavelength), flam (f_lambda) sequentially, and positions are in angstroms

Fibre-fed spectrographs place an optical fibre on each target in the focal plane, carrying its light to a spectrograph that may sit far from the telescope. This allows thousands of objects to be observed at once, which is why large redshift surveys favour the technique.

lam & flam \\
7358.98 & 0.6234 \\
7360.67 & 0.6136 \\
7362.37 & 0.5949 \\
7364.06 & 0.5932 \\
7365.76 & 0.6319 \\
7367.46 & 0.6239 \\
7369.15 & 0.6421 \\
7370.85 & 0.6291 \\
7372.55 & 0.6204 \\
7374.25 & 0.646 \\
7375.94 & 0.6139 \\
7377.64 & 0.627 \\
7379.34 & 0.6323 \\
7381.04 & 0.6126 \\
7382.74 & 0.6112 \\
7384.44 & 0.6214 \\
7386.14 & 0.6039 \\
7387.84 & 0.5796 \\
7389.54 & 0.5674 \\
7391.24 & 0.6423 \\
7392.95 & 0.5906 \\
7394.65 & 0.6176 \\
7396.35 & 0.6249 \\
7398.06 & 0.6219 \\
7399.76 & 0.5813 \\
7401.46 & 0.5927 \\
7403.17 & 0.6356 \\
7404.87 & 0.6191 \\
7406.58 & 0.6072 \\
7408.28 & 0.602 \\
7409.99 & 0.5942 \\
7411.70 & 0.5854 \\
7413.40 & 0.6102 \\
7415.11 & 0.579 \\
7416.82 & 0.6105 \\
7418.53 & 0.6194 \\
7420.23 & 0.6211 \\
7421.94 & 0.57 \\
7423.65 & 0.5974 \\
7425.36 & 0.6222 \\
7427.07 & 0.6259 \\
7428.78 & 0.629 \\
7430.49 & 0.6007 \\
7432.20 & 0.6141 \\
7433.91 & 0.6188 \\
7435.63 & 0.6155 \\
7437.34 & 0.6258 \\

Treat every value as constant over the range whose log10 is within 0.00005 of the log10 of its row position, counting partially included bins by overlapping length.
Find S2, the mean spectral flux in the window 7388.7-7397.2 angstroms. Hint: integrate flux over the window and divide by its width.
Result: 0.609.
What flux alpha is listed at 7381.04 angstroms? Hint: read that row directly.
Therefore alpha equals 0.6126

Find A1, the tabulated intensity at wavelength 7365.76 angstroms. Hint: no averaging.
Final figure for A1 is 0.6319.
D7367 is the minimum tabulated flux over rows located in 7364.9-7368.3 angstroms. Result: 0.6239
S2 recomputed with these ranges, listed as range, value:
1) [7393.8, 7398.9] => 0.621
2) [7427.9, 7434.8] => 0.615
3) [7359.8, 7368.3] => 0.611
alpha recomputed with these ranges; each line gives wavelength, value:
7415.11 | 0.579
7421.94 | 0.57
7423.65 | 0.5974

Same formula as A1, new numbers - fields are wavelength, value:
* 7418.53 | 0.6194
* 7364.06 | 0.5932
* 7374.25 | 0.646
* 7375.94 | 0.6139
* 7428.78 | 0.629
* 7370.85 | 0.6291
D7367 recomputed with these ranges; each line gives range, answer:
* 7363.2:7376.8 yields 0.5932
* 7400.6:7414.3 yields 0.5854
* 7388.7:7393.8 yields 0.5674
